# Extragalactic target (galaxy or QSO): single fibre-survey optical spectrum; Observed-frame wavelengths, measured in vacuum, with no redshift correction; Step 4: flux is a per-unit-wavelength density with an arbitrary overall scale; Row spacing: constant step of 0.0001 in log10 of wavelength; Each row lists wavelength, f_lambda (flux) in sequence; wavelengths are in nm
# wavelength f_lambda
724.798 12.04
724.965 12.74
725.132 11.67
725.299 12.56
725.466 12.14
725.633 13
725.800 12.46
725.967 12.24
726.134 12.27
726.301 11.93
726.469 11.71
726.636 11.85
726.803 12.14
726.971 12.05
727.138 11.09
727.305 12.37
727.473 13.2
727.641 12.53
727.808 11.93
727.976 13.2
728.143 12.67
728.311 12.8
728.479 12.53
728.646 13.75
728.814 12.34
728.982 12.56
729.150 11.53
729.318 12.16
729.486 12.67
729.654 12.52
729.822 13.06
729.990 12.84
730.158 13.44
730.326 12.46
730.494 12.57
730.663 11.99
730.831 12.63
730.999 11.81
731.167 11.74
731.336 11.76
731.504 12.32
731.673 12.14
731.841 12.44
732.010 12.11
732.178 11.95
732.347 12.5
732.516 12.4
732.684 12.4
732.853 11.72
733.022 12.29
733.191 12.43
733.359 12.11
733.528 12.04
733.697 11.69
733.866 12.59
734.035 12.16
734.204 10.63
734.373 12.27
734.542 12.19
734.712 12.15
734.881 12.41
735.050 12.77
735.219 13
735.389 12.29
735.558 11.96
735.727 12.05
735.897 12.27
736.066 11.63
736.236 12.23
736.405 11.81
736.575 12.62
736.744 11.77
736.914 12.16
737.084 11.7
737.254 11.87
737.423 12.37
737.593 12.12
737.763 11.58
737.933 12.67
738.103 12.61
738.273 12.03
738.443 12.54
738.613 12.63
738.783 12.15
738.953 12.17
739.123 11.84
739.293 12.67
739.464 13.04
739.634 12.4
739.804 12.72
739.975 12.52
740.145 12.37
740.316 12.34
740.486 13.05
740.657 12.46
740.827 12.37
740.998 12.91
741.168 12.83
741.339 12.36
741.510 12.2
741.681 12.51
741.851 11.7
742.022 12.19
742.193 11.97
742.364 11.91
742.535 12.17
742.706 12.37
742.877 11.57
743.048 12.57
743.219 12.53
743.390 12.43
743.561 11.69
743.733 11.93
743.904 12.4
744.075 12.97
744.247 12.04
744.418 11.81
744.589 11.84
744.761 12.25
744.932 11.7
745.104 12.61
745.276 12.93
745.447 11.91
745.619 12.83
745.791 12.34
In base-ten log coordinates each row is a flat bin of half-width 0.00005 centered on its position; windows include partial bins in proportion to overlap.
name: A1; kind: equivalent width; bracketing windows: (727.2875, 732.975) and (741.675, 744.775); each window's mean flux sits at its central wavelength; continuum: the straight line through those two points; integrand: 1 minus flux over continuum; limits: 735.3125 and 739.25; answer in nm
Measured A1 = 0.04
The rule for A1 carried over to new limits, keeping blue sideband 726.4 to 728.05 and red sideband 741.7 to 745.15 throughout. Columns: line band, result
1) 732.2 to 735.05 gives 0.01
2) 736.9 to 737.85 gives 0.02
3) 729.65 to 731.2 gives -0.04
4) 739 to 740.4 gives -0.04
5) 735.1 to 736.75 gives 0.00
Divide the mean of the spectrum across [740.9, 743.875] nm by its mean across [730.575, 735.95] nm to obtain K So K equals 1.0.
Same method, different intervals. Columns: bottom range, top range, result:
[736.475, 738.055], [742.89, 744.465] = 1.01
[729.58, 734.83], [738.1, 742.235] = 1.02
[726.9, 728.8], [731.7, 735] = 0.97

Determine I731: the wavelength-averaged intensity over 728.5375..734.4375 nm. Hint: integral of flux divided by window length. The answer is 12.3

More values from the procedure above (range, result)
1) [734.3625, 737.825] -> 12.2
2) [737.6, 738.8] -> 12.3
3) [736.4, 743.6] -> 12.3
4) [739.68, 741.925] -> 12.5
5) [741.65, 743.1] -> 12.1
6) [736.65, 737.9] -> 12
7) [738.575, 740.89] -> 12.5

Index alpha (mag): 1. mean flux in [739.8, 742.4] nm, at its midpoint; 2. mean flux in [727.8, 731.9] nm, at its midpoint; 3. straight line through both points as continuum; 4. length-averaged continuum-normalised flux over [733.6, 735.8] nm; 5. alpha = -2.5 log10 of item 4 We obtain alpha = 0.025 mag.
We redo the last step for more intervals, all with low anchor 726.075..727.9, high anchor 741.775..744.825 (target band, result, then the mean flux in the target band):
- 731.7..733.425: -0.012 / 12.2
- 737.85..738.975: -0.026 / 12.4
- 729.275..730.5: -0.056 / 12.7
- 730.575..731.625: 0.006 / 12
